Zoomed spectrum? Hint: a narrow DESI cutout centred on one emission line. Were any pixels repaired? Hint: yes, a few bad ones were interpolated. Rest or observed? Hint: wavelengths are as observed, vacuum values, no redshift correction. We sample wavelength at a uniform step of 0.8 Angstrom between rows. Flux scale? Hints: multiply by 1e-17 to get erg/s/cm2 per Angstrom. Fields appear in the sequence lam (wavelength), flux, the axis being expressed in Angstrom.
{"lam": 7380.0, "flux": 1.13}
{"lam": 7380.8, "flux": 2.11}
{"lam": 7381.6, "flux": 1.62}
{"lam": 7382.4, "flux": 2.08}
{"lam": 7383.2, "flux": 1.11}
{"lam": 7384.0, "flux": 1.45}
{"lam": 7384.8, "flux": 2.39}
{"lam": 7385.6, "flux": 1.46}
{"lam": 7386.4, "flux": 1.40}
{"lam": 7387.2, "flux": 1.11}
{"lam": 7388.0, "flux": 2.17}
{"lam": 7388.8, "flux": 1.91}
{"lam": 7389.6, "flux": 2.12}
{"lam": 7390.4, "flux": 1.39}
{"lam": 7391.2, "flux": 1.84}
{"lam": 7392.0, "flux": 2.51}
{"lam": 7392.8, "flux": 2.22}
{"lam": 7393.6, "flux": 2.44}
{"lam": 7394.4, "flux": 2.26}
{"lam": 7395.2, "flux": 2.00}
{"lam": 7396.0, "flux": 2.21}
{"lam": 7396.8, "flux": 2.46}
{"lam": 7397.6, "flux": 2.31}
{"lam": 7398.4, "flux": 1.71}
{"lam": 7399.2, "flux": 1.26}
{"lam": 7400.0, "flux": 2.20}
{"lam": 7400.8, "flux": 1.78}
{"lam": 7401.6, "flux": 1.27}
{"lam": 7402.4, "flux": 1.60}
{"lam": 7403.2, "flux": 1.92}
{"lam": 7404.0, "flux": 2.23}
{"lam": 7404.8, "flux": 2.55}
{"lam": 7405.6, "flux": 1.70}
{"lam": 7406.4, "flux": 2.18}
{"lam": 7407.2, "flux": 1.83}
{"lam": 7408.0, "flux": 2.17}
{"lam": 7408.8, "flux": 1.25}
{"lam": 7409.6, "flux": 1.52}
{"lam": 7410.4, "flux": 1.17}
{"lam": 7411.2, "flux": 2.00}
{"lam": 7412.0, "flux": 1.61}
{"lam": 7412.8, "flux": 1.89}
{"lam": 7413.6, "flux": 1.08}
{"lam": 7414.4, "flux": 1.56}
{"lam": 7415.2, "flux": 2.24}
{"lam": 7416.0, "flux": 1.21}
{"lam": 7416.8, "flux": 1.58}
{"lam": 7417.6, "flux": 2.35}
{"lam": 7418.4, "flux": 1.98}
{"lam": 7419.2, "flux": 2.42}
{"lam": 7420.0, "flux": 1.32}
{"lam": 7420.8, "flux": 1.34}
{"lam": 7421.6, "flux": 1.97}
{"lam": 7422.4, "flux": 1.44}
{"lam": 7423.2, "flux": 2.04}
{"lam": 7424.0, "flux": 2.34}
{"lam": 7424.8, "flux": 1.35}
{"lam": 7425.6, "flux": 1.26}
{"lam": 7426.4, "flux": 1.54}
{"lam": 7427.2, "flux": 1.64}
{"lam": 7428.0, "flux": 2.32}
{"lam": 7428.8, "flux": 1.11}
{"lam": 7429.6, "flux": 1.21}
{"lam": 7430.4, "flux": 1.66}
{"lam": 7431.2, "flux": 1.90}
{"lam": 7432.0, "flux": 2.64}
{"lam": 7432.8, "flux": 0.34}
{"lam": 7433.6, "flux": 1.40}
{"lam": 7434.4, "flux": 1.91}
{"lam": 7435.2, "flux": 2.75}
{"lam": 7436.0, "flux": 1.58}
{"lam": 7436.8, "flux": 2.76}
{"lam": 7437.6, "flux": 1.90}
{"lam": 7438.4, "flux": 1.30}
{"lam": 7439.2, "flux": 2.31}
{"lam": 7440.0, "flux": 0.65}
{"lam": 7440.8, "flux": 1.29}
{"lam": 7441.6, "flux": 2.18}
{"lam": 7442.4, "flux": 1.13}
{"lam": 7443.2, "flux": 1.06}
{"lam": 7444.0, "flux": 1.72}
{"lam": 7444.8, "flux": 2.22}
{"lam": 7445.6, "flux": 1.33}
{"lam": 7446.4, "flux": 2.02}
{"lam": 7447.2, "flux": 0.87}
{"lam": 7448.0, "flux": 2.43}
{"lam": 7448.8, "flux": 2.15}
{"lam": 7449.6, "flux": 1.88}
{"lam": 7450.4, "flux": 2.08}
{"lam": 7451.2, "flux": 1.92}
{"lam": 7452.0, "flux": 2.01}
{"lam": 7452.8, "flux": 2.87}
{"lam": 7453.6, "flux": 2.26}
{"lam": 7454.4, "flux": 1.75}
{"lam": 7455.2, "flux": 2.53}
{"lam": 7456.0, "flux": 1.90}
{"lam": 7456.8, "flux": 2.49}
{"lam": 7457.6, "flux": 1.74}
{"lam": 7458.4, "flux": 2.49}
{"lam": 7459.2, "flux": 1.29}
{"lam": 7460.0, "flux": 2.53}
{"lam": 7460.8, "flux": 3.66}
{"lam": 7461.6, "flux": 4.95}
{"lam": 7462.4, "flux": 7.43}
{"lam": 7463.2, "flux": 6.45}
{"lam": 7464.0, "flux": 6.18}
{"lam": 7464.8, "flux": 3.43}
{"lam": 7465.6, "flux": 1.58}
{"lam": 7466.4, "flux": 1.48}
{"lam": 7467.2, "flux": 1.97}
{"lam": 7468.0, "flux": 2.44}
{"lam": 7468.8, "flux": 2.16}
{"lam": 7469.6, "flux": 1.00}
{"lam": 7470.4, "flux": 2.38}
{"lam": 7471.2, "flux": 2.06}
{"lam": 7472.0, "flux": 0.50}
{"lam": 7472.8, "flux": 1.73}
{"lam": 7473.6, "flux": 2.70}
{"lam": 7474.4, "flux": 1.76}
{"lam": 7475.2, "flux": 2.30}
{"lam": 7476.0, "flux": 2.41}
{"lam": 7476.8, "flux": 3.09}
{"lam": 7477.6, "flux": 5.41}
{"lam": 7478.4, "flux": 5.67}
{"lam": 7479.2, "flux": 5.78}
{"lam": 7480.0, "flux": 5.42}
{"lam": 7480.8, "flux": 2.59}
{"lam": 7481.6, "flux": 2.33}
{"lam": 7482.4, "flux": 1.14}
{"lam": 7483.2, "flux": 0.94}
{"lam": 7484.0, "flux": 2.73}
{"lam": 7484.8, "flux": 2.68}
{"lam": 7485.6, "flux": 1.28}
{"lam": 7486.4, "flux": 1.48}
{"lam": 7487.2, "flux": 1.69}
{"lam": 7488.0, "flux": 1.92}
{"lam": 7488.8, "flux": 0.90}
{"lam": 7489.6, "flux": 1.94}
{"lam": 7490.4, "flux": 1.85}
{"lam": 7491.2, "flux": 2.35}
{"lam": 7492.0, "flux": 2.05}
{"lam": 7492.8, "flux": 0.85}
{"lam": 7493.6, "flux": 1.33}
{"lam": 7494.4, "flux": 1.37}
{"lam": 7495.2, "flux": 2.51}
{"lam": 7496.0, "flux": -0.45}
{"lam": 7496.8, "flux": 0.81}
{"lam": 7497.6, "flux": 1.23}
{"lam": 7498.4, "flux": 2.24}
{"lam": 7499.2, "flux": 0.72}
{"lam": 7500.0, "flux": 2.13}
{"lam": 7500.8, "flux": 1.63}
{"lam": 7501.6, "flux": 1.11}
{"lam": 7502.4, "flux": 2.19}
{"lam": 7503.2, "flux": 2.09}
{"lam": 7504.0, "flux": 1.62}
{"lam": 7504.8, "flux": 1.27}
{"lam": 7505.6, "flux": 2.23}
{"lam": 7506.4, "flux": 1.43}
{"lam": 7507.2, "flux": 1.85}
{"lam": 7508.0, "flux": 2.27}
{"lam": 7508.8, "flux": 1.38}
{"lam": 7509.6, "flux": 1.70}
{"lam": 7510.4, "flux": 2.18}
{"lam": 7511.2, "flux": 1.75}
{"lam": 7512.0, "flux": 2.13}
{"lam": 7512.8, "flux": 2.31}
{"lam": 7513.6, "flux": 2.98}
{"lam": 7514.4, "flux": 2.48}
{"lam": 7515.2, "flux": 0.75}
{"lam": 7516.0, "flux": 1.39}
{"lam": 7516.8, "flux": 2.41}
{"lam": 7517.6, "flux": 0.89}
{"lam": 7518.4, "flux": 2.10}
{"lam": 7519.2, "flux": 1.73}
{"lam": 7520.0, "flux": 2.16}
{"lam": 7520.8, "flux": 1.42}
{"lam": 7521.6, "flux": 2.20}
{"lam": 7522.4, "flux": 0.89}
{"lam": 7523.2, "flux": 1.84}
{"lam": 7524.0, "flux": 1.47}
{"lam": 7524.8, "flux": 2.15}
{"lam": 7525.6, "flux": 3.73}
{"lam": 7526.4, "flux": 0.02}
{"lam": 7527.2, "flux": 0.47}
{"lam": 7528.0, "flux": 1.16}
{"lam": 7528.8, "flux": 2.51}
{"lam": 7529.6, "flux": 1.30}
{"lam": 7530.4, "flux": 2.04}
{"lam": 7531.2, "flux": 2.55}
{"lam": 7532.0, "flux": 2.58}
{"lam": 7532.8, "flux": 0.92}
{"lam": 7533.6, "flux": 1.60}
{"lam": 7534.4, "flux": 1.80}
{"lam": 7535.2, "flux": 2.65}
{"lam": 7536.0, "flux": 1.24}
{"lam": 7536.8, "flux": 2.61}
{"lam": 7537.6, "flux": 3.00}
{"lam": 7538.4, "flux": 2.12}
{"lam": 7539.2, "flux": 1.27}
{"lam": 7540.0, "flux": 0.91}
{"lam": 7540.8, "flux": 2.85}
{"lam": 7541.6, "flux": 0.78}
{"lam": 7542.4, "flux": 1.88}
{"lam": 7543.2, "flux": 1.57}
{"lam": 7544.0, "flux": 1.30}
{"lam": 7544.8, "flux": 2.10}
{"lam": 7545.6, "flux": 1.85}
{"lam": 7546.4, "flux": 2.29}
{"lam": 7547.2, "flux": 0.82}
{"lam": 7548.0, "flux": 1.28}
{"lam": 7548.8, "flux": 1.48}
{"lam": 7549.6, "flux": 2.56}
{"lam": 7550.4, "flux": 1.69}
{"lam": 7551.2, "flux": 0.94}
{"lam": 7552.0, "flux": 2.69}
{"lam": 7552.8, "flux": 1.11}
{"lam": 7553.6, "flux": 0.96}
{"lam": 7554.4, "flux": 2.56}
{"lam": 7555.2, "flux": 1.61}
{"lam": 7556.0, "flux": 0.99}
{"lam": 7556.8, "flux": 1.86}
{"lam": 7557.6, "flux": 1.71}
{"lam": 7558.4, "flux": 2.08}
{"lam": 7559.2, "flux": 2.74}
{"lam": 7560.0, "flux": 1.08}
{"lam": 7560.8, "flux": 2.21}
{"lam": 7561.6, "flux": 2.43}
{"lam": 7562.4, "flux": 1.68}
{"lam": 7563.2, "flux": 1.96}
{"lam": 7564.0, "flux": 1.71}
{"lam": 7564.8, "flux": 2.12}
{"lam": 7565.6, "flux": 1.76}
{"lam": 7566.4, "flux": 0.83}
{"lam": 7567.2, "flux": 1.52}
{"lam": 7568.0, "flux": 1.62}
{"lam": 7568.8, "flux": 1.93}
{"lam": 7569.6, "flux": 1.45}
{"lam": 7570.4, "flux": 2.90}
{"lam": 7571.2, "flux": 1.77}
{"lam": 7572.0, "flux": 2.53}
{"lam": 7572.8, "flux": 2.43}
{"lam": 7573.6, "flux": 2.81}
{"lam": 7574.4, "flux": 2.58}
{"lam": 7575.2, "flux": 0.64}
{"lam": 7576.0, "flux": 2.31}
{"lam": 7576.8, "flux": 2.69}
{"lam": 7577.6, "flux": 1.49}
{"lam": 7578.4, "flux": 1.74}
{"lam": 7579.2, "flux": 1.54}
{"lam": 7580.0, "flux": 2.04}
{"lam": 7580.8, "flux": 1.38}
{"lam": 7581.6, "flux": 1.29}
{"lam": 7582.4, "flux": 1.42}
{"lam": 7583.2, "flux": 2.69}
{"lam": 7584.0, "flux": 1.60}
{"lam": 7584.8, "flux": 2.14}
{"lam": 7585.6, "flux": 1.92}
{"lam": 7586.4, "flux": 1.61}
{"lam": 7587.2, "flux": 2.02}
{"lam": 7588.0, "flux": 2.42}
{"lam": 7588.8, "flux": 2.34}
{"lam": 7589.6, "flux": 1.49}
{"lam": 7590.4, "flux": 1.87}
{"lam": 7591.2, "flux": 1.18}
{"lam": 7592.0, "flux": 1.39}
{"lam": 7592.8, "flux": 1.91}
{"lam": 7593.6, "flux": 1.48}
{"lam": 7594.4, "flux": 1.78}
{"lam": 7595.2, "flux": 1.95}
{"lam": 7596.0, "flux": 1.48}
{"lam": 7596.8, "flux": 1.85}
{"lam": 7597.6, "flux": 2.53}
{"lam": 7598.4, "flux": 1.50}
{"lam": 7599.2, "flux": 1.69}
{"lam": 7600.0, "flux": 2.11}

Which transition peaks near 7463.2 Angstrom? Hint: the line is [S II] 6716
